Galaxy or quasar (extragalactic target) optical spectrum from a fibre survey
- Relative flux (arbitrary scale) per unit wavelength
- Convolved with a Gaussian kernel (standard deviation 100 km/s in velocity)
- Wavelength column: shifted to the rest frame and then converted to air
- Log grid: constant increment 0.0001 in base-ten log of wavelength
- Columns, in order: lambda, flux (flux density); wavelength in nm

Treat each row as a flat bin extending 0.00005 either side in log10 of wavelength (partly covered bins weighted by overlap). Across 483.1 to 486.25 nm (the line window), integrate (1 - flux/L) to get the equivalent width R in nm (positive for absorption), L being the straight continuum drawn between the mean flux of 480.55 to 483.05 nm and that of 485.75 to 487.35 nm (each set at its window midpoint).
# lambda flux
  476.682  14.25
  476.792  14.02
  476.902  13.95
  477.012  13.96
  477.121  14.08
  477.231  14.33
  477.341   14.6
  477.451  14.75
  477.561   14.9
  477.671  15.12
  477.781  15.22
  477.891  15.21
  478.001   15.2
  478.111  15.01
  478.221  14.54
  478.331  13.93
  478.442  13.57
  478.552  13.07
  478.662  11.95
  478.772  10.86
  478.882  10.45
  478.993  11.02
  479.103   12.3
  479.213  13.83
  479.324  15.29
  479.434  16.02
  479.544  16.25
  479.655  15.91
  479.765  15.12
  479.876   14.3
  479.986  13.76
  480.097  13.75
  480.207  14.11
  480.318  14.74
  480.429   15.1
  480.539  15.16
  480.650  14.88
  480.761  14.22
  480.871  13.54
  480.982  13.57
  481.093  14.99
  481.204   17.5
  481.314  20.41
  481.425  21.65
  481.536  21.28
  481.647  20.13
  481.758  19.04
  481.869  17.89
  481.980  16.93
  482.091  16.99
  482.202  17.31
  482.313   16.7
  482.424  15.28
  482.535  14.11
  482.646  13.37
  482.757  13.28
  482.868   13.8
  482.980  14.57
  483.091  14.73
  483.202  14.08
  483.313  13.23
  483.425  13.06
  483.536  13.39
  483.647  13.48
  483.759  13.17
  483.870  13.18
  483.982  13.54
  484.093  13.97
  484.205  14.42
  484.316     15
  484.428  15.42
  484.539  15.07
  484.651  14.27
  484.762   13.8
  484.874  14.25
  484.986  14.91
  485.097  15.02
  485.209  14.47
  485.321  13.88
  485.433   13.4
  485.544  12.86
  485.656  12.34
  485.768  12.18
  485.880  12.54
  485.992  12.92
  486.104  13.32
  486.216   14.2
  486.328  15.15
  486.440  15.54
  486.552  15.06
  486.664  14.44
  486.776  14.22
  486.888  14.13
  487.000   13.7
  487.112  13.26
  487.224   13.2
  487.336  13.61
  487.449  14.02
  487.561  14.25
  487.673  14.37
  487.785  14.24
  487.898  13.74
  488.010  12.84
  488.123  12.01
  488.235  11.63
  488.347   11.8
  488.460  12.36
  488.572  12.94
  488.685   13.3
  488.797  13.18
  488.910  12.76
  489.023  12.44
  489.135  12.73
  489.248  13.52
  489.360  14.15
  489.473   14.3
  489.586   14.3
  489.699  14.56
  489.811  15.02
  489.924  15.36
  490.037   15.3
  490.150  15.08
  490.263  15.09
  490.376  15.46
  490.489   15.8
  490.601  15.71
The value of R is 0.23 nm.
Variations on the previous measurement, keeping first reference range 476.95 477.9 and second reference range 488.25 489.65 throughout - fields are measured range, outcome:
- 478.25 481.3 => 0.04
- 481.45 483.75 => -0.28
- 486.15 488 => -0.11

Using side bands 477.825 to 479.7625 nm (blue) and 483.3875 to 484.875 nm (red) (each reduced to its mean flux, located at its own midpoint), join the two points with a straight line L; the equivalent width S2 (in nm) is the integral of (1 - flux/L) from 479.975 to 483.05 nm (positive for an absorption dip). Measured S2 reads -0.47 nm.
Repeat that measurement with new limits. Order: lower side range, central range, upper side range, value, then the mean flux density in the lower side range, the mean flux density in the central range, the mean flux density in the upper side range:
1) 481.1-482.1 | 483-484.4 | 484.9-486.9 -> 0.23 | 19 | 13.8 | 13.9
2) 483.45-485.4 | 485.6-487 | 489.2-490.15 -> 0.05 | 14.2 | 13.8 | 14.6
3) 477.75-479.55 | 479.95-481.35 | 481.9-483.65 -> -0.08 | 13.7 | 15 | 14.7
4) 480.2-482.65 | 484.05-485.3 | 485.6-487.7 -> 0.02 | 16.6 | 14.6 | 13.8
